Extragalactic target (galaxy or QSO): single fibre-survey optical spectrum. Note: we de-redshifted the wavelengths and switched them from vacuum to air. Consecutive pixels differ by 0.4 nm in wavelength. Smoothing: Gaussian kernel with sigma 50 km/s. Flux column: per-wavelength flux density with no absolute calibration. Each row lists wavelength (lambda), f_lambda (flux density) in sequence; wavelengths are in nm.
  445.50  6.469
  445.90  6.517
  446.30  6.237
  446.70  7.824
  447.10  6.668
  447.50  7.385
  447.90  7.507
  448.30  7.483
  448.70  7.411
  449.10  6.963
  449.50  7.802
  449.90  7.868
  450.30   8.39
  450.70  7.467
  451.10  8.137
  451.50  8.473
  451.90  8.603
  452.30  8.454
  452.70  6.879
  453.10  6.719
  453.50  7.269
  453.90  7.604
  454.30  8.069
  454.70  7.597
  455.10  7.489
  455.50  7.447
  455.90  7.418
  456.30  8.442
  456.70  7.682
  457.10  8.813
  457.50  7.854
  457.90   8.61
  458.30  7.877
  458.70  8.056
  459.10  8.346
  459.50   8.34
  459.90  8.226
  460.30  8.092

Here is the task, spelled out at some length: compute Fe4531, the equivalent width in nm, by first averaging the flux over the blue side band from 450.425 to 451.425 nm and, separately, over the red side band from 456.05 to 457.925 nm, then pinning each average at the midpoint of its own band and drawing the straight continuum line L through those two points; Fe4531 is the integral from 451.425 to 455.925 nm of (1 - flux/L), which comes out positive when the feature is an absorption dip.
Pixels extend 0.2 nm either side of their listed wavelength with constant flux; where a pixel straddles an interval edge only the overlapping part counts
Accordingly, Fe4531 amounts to 0.23 nm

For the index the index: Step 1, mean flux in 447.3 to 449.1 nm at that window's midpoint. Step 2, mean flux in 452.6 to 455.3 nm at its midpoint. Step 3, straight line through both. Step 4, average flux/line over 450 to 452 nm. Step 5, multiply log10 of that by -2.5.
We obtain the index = -0.11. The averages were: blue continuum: 7.39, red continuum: 7.39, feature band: 8.18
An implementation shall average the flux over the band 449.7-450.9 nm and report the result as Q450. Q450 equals 7.91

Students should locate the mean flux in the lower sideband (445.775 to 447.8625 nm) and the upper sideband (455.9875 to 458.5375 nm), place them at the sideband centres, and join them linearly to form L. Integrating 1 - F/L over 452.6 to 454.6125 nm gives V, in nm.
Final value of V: 0.11 nm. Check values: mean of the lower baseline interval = 6.99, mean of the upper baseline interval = 8.18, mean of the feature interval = 7.35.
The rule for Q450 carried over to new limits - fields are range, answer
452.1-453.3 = 7.35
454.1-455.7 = 7.65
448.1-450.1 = 7.51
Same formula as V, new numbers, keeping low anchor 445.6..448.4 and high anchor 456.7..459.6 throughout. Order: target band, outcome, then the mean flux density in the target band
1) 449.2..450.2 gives -0.06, 7.8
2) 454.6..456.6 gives 0.07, 7.68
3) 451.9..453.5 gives 0.03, 7.5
